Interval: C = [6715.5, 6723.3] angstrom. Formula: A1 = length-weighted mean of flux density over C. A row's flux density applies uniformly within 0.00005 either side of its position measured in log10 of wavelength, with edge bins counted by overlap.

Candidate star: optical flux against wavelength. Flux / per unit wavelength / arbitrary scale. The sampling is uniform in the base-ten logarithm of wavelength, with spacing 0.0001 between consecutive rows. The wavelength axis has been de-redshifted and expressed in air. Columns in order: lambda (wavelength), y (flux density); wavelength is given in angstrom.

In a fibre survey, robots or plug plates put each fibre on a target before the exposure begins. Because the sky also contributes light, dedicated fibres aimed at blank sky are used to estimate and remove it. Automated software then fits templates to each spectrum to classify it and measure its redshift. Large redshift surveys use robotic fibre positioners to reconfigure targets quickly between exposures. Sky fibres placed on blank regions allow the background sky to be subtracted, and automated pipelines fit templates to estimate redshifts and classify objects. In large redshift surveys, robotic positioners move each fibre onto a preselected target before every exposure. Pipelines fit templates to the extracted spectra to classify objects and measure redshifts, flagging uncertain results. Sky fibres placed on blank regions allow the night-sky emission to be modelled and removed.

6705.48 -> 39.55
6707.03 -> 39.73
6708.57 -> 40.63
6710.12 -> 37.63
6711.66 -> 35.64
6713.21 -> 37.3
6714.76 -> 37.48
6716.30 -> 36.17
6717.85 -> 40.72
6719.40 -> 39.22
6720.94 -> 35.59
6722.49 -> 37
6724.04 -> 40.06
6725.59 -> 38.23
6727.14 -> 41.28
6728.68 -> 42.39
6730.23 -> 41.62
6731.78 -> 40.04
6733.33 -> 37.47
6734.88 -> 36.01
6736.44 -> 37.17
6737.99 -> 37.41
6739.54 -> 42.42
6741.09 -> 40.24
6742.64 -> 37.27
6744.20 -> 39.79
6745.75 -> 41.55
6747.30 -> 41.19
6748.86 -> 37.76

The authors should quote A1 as 37.8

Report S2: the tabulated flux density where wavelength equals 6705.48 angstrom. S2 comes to 39.55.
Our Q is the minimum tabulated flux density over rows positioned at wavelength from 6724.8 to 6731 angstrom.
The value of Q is 38.23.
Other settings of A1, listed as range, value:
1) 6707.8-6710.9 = 39.1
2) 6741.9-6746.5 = 39.5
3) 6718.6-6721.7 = 37.5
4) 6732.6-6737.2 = 36.8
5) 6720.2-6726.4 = 37.7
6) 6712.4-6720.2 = 38.2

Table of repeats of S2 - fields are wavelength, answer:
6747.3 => 41.19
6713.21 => 37.3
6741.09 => 40.24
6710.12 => 37.63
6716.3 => 36.17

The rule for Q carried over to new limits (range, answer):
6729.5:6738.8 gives 36.01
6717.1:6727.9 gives 35.59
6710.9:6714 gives 35.64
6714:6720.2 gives 36.17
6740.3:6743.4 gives 37.27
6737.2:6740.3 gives 37.41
